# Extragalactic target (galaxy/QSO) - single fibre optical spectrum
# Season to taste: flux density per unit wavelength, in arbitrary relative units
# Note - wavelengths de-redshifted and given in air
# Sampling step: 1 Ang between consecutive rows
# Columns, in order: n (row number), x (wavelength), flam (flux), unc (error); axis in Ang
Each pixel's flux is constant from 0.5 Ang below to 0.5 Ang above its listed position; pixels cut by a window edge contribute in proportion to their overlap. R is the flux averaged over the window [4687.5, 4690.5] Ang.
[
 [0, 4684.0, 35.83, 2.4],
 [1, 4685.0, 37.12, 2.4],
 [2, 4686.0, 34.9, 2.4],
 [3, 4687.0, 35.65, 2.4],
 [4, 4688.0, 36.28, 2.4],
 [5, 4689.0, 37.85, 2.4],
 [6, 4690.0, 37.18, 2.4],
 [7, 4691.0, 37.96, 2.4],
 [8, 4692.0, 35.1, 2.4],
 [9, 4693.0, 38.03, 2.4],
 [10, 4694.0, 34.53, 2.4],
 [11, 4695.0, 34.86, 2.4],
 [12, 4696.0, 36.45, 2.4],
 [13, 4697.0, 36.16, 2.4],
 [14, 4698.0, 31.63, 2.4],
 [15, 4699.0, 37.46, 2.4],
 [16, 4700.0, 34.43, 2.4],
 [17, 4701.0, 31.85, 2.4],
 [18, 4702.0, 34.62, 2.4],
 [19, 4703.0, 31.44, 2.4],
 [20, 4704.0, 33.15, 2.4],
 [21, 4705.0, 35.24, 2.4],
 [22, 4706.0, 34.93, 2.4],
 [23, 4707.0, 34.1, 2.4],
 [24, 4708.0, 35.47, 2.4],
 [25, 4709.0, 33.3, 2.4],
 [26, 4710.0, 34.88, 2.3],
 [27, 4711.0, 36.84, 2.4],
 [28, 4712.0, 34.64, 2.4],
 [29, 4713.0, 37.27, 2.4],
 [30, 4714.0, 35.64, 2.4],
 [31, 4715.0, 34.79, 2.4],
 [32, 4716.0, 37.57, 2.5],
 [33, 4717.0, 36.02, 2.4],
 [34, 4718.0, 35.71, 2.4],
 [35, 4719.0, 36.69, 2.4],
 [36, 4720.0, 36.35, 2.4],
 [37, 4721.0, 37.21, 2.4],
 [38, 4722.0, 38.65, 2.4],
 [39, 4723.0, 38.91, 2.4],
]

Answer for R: 37.1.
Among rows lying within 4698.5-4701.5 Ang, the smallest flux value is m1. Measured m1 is 31.85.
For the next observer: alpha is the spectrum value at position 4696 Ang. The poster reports 36.45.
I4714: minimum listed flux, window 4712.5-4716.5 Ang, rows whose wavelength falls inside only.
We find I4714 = 34.79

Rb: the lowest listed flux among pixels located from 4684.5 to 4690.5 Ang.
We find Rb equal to 34.9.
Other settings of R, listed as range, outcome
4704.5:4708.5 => 34.9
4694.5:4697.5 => 35.8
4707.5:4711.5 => 35.1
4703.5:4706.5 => 34.4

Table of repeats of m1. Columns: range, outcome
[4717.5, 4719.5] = 35.71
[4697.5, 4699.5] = 31.63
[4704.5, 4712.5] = 33.3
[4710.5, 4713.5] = 34.64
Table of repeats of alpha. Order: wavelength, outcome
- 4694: 34.53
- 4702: 34.62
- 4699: 37.46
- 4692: 35.1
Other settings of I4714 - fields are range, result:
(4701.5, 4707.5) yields 31.44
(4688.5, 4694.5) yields 34.53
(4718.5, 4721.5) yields 36.35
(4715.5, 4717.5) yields 36.02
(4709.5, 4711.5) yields 34.88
